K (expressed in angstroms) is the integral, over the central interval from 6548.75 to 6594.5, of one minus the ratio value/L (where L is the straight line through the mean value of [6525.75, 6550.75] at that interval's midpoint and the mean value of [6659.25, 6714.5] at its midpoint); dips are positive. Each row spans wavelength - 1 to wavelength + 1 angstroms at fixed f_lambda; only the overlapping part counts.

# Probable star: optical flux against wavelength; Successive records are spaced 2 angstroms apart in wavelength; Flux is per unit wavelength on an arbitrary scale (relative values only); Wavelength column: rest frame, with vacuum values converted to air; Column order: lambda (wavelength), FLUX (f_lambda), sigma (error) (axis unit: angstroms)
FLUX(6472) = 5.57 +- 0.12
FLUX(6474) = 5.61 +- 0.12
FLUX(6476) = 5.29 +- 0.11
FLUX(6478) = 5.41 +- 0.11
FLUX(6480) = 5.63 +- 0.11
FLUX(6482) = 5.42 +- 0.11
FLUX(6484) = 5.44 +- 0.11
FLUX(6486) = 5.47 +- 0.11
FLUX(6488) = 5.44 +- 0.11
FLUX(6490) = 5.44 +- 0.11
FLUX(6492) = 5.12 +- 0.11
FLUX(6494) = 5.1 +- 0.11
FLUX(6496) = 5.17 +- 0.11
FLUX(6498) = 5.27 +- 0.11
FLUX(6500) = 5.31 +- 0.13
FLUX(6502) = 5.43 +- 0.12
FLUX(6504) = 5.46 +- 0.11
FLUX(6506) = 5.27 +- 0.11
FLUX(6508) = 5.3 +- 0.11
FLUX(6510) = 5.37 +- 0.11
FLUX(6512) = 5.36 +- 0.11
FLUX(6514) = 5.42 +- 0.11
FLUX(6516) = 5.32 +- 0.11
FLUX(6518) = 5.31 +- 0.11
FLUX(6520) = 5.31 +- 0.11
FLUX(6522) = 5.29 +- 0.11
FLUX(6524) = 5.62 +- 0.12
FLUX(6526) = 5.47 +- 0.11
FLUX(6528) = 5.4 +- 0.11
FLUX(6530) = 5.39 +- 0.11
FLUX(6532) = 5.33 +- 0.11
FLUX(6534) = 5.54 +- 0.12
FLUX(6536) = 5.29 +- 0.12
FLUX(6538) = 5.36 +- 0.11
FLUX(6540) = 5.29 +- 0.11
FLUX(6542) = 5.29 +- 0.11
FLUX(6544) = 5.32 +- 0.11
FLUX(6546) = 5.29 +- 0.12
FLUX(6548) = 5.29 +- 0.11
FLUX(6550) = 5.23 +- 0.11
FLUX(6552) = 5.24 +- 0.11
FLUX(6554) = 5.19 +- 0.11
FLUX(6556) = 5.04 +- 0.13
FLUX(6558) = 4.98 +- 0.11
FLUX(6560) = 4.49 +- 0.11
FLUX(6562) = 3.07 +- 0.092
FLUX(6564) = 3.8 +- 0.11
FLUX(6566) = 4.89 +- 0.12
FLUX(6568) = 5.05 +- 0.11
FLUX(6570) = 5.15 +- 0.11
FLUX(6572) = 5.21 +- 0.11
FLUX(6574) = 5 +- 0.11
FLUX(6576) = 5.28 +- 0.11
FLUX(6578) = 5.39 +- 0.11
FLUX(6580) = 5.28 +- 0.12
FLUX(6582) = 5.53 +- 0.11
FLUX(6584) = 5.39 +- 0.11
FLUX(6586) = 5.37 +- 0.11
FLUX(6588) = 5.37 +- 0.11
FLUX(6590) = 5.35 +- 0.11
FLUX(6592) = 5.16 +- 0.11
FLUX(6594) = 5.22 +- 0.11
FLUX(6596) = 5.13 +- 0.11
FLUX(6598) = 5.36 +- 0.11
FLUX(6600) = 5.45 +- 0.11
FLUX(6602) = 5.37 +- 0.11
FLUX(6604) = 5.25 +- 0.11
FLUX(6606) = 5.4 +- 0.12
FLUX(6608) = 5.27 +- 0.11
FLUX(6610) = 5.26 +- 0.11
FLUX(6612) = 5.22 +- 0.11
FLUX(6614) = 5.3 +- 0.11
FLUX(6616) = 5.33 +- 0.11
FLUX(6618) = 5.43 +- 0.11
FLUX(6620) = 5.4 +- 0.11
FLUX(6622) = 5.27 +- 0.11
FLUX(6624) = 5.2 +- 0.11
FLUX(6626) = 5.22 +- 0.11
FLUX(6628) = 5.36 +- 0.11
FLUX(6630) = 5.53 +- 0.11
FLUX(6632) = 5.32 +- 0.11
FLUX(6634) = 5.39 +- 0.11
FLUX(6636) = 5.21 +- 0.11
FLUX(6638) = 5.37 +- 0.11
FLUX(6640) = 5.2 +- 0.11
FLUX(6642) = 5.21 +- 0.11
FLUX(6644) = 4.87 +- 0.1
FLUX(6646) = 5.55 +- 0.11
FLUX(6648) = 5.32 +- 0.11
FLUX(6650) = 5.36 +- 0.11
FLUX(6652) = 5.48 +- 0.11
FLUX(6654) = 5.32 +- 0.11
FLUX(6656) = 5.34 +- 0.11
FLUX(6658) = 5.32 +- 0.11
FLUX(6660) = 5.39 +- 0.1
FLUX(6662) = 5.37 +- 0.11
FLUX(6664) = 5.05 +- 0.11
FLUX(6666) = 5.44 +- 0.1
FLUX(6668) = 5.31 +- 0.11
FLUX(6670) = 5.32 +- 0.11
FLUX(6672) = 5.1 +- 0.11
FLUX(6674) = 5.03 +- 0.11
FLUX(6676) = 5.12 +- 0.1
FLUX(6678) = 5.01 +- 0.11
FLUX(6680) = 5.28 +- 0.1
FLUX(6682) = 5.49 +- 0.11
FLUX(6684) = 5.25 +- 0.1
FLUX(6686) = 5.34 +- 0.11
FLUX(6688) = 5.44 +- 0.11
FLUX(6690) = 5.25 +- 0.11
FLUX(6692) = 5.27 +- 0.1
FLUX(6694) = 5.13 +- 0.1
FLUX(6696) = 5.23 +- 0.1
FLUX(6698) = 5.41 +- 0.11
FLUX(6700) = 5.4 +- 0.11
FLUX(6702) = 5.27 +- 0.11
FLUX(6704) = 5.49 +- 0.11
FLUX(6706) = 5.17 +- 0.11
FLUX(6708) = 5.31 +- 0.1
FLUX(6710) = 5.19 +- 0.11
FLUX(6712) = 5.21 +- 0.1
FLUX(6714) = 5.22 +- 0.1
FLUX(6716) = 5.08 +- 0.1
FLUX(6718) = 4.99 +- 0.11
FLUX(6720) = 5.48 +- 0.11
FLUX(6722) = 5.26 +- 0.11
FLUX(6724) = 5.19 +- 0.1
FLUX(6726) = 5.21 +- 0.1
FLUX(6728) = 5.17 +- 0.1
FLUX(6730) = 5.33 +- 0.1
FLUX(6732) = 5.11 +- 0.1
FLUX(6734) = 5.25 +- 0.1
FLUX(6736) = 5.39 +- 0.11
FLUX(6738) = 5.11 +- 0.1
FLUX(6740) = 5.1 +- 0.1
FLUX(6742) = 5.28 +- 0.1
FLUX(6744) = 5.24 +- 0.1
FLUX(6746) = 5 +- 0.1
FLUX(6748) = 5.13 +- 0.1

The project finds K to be 2.5 angstroms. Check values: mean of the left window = 5.34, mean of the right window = 5.27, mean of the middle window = 5.03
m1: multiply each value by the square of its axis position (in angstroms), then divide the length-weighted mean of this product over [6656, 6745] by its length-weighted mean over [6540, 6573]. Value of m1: 1.11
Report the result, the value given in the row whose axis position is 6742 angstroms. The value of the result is 5.28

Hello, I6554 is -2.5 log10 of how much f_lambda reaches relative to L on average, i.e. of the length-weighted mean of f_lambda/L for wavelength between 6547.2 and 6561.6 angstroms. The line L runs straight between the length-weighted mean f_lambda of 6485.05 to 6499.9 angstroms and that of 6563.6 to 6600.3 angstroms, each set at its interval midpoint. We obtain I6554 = 0.05 mag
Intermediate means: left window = 5.29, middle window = 4.98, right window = 5.2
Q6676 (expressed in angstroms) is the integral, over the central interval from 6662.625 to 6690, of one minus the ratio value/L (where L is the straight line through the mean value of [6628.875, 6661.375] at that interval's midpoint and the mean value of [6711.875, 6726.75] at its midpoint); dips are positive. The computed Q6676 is 0.1 angstroms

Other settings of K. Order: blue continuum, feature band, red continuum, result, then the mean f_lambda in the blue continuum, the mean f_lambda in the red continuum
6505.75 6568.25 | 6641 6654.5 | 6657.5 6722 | -0.18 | 5.15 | 5.26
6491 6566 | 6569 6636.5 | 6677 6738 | -1.22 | 5.18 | 5.26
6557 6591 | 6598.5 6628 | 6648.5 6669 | -0.98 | 4.98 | 5.34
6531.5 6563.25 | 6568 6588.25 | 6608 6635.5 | -0.44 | 5.06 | 5.32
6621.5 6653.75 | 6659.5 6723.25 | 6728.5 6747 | -0.12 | 5.3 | 5.2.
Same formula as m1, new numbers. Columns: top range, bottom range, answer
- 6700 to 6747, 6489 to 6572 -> 1.07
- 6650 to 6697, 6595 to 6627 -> 1.01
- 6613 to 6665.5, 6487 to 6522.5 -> 1.04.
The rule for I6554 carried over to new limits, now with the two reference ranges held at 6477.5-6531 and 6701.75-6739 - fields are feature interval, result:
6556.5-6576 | 0.143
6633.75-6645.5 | 0.015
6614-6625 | -0.006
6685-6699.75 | -0.011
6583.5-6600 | 0.003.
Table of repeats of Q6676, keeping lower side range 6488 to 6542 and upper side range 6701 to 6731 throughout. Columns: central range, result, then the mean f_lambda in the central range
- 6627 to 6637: -0.15 angstroms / 5.36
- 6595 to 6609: -0.05 angstroms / 5.32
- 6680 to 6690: -0.20 angstroms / 5.36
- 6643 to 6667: -0.21 angstroms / 5.32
